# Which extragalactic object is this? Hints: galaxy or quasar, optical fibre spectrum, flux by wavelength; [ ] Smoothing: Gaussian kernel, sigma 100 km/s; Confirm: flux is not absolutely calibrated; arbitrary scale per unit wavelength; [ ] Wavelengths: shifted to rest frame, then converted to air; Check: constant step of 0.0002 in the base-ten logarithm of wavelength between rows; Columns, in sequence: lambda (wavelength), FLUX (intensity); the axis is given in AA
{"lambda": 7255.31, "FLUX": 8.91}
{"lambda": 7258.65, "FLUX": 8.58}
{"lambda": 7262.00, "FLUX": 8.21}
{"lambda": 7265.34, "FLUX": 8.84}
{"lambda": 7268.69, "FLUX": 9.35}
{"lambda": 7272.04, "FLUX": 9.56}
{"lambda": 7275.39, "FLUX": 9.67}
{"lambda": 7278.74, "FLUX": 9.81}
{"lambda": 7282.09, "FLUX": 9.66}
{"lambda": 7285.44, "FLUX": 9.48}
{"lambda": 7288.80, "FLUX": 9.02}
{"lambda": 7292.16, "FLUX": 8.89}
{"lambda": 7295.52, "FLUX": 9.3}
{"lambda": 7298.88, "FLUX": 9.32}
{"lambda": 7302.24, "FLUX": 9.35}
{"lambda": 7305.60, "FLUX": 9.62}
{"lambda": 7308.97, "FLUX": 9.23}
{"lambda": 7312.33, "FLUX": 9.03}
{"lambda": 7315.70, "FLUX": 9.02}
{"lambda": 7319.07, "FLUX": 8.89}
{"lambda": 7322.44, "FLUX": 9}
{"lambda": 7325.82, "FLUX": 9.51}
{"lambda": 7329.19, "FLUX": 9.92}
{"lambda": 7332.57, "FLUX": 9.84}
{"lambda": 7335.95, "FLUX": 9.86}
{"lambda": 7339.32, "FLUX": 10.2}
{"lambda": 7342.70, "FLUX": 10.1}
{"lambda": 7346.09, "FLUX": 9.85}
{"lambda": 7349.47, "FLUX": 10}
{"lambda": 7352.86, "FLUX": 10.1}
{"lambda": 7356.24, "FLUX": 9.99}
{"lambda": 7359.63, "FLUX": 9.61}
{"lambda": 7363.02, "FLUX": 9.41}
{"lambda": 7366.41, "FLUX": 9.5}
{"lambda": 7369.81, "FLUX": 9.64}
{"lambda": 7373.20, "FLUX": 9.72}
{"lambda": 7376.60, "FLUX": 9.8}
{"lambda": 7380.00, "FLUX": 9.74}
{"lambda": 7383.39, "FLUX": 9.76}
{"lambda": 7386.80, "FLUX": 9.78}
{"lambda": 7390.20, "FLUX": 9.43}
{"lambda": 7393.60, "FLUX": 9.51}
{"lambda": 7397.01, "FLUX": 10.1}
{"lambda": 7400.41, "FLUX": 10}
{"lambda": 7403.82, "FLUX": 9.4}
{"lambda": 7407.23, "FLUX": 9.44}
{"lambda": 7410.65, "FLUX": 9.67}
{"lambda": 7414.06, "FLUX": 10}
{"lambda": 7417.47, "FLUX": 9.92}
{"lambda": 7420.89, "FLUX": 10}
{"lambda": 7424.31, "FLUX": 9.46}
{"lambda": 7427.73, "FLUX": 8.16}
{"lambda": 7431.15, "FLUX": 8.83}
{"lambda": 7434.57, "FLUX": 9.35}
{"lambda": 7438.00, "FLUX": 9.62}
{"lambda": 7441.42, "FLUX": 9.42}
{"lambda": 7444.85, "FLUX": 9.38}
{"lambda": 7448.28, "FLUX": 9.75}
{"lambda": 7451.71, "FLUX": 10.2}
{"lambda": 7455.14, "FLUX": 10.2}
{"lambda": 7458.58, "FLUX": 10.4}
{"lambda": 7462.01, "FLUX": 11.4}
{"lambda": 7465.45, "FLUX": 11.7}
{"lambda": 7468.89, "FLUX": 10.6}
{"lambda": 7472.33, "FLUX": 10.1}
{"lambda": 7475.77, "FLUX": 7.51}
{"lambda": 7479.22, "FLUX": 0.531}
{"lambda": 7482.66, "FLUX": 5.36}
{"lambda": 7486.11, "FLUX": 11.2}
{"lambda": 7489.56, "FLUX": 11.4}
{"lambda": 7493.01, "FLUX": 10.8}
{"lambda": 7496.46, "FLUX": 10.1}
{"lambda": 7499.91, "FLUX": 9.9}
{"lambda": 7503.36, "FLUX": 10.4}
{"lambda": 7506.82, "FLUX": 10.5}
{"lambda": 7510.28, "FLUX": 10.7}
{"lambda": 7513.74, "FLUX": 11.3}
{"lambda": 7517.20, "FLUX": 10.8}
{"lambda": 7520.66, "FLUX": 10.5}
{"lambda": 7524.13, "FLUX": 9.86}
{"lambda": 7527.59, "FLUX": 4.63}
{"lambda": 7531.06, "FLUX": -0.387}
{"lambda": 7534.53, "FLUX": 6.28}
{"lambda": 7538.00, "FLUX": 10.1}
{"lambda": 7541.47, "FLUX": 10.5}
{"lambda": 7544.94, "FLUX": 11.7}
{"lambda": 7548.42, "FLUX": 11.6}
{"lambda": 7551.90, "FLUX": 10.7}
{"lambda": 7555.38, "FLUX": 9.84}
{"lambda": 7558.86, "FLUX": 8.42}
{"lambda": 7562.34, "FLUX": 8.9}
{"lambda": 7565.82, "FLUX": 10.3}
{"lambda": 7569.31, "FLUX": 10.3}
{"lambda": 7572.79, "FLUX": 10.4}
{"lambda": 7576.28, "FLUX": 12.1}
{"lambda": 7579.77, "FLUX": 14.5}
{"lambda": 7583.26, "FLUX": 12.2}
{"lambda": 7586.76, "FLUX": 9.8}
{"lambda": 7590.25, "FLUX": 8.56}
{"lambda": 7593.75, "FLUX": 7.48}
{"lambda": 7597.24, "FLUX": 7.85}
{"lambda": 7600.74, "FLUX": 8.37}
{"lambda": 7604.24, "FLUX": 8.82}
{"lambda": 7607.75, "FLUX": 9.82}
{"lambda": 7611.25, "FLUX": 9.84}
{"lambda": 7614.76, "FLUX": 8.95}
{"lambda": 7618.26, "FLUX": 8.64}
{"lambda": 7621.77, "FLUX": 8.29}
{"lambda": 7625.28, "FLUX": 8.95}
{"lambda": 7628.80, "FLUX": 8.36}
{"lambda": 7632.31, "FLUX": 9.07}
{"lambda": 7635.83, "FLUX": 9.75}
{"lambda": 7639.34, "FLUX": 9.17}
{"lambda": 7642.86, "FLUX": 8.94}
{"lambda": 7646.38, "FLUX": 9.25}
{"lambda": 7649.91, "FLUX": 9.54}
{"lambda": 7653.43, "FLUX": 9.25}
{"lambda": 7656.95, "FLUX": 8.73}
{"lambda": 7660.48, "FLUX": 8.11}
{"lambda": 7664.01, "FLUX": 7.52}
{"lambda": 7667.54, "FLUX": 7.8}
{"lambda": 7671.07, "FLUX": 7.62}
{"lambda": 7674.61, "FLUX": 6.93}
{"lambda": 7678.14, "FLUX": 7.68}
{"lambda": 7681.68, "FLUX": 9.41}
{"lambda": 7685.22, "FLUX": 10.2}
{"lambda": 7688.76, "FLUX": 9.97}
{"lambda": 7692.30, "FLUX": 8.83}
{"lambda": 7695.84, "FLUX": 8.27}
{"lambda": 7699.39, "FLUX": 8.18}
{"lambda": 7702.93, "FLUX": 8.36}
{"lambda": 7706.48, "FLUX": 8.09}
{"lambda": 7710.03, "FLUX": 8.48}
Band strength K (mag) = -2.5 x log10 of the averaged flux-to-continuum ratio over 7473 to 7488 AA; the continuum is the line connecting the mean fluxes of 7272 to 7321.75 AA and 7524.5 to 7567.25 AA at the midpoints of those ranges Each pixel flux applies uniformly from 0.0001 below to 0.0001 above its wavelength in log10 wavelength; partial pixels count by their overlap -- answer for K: 0.33 mag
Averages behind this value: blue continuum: 9.31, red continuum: 8.58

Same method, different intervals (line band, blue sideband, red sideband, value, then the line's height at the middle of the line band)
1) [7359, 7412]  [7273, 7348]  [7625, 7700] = -0.04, 9.32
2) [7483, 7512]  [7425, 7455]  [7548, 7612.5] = -0.08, 9.62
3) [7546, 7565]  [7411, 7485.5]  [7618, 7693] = -0.12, 8.94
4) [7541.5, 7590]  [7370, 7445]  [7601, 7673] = -0.19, 9.04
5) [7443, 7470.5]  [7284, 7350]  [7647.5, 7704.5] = -0.15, 9.1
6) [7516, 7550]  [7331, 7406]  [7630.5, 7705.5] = 0.08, 9.18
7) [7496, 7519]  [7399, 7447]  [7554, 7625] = -0.11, 9.56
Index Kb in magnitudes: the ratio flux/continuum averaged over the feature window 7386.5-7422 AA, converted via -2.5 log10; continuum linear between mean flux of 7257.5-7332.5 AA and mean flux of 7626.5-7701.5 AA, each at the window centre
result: -0.076 mag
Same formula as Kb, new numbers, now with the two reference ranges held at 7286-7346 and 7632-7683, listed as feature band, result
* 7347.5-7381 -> -0.05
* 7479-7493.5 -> 0.08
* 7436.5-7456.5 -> -0.08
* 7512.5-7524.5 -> -0.20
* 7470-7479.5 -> 0.25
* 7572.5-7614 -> -0.14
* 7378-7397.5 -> -0.05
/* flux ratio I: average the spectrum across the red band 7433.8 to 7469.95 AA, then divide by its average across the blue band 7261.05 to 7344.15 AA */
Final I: 1.09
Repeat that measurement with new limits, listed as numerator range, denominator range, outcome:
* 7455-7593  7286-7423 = 1.00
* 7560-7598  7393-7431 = 1.07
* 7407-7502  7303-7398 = 0.98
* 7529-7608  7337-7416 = 0.97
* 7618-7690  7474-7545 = 1.00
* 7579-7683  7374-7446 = 0.93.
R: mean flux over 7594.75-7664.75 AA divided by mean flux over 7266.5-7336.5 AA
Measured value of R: 0.94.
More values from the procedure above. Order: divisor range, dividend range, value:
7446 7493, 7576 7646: 1.01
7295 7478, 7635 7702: 0.90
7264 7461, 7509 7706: 0.95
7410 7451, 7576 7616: 1.03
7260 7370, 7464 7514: 0.99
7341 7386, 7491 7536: 0.91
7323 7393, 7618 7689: 0.89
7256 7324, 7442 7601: 1.04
